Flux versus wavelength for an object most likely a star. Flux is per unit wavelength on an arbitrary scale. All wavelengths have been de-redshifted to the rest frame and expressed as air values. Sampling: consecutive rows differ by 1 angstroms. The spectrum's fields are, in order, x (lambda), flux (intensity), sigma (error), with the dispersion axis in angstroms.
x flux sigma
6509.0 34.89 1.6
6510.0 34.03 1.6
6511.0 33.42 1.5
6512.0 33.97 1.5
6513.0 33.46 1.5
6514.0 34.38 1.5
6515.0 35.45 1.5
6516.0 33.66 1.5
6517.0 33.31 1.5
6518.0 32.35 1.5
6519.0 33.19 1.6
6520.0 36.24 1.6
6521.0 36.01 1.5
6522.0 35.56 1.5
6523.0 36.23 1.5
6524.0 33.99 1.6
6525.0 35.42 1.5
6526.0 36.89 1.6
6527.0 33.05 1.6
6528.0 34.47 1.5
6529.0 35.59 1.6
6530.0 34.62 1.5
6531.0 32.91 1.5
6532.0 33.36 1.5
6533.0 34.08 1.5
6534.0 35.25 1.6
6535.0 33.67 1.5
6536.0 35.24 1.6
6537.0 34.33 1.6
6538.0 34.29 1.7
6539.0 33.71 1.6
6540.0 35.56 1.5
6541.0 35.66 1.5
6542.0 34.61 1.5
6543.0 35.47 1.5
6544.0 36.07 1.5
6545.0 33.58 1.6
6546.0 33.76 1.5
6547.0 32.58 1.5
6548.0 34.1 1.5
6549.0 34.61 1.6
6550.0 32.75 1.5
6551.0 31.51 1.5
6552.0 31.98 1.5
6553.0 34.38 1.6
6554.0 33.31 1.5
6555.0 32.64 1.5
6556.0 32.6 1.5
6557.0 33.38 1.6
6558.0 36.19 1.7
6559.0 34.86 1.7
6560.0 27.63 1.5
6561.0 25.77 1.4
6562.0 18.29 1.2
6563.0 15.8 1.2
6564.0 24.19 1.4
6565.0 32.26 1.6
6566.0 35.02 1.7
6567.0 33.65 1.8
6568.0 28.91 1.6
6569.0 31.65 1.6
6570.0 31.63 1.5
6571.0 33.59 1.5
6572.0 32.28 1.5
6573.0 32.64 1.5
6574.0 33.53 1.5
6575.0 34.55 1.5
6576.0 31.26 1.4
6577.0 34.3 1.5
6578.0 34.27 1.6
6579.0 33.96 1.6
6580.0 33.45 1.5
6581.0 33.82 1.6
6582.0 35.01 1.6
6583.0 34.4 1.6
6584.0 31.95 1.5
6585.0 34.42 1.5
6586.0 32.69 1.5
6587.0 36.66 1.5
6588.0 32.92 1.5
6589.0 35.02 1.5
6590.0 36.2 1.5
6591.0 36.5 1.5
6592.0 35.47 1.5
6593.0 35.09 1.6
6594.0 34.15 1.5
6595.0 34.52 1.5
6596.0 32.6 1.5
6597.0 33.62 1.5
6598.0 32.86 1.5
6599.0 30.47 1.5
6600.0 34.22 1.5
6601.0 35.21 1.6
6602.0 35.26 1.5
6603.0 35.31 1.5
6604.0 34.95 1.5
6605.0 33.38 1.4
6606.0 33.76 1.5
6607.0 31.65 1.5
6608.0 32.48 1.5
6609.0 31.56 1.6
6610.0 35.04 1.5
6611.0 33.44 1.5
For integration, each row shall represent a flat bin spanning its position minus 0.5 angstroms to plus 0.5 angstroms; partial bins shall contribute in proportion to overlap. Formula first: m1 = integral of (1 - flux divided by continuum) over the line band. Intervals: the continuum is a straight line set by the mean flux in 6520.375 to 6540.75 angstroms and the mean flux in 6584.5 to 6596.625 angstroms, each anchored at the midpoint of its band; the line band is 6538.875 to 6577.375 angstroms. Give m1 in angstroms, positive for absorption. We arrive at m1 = 3.0 angstroms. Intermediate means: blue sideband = 34.7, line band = 32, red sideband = 34.7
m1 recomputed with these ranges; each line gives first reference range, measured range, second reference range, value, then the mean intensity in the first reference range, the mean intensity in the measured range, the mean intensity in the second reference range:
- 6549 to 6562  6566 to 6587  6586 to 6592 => 0.45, 31.8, 33.2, 35.2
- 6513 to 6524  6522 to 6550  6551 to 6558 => -0.55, 34.6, 34.5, 33.2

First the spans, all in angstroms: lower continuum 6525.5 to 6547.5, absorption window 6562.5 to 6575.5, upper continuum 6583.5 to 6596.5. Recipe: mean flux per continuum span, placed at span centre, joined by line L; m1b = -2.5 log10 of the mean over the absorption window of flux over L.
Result 0.12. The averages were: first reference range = 34.5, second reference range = 34.5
